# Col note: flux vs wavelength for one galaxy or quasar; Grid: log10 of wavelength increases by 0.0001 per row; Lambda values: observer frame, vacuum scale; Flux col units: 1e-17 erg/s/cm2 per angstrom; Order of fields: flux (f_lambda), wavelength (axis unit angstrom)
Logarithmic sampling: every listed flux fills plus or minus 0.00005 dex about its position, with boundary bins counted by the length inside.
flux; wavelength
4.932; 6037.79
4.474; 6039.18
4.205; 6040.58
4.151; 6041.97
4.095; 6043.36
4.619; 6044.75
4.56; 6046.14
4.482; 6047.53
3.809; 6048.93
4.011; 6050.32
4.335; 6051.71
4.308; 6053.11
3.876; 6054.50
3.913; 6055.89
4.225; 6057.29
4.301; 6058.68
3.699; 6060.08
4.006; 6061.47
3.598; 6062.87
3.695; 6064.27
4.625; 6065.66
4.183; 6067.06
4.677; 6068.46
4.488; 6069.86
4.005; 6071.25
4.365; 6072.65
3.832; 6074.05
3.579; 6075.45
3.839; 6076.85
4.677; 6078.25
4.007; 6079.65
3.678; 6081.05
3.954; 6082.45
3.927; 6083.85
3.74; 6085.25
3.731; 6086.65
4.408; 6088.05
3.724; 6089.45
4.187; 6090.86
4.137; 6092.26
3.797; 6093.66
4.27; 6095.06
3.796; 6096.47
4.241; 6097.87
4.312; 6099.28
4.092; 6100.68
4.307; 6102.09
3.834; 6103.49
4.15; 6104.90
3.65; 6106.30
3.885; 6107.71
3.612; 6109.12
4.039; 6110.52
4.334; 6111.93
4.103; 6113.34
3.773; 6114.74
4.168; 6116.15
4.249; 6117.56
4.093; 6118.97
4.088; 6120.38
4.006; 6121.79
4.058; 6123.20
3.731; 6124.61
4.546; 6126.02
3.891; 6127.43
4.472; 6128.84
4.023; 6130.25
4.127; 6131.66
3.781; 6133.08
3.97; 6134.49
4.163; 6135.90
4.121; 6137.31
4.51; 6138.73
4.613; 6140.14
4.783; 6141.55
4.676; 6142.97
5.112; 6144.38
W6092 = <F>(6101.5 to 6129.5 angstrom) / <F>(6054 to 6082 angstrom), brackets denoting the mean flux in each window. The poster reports 1.00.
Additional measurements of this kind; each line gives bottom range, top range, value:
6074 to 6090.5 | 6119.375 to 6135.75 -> 1.03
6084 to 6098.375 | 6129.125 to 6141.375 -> 1.05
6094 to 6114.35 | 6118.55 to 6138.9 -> 1.01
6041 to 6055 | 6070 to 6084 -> 0.95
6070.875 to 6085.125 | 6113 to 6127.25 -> 1.03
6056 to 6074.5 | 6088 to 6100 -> 0.99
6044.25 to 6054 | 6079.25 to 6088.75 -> 0.91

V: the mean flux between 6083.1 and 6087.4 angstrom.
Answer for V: 3.81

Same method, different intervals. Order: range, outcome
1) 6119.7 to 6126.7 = 4.08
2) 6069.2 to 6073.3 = 4.29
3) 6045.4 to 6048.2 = 4.53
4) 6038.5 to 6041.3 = 4.32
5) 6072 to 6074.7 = 4.1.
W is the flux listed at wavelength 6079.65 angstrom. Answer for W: 4.007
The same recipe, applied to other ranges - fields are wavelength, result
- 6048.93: 3.809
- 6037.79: 4.932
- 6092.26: 4.137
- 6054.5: 3.876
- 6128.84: 4.472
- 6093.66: 3.797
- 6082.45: 3.954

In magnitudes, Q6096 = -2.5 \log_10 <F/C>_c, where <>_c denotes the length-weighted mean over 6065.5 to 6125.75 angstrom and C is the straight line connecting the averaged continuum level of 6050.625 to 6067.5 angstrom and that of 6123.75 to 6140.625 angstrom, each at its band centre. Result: 0.01 mag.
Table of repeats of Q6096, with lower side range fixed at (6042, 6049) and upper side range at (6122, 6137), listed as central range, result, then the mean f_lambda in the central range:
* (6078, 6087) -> 0.08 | 3.93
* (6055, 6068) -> 0.07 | 4.04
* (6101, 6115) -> 0.04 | 3.98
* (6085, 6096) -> 0.05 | 4.01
